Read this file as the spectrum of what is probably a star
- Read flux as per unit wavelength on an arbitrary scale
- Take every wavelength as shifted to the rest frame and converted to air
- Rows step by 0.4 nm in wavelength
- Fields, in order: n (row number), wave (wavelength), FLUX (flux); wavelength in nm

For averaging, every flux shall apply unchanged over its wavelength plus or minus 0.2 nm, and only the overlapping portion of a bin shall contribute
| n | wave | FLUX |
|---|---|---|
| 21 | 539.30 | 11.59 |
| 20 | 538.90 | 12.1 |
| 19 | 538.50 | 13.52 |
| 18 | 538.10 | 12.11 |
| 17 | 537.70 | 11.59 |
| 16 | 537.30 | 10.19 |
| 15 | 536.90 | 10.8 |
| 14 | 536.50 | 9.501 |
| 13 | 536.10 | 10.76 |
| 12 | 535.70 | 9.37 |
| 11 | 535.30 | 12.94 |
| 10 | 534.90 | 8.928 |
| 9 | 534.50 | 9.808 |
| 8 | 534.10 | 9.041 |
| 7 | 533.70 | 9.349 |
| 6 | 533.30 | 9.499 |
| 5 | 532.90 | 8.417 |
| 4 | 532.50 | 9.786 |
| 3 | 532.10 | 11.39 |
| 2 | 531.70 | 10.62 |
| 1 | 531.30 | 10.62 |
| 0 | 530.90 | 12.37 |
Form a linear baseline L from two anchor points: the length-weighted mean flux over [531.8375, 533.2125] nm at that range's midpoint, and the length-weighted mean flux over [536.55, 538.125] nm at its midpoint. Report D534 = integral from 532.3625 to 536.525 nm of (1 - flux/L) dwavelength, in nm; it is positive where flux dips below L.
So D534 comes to 0.21 nm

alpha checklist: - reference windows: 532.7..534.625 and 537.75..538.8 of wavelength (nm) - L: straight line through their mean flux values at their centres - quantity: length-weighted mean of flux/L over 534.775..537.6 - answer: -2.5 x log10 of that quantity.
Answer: 0.06 mag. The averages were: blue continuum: 9.2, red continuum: 12.6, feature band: 10.4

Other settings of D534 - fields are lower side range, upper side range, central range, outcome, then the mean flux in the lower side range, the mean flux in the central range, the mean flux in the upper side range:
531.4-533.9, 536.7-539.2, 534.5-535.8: 0.04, 9.87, 10.4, 11.7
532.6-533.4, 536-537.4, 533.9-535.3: -0.03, 8.99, 9.78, 10.3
